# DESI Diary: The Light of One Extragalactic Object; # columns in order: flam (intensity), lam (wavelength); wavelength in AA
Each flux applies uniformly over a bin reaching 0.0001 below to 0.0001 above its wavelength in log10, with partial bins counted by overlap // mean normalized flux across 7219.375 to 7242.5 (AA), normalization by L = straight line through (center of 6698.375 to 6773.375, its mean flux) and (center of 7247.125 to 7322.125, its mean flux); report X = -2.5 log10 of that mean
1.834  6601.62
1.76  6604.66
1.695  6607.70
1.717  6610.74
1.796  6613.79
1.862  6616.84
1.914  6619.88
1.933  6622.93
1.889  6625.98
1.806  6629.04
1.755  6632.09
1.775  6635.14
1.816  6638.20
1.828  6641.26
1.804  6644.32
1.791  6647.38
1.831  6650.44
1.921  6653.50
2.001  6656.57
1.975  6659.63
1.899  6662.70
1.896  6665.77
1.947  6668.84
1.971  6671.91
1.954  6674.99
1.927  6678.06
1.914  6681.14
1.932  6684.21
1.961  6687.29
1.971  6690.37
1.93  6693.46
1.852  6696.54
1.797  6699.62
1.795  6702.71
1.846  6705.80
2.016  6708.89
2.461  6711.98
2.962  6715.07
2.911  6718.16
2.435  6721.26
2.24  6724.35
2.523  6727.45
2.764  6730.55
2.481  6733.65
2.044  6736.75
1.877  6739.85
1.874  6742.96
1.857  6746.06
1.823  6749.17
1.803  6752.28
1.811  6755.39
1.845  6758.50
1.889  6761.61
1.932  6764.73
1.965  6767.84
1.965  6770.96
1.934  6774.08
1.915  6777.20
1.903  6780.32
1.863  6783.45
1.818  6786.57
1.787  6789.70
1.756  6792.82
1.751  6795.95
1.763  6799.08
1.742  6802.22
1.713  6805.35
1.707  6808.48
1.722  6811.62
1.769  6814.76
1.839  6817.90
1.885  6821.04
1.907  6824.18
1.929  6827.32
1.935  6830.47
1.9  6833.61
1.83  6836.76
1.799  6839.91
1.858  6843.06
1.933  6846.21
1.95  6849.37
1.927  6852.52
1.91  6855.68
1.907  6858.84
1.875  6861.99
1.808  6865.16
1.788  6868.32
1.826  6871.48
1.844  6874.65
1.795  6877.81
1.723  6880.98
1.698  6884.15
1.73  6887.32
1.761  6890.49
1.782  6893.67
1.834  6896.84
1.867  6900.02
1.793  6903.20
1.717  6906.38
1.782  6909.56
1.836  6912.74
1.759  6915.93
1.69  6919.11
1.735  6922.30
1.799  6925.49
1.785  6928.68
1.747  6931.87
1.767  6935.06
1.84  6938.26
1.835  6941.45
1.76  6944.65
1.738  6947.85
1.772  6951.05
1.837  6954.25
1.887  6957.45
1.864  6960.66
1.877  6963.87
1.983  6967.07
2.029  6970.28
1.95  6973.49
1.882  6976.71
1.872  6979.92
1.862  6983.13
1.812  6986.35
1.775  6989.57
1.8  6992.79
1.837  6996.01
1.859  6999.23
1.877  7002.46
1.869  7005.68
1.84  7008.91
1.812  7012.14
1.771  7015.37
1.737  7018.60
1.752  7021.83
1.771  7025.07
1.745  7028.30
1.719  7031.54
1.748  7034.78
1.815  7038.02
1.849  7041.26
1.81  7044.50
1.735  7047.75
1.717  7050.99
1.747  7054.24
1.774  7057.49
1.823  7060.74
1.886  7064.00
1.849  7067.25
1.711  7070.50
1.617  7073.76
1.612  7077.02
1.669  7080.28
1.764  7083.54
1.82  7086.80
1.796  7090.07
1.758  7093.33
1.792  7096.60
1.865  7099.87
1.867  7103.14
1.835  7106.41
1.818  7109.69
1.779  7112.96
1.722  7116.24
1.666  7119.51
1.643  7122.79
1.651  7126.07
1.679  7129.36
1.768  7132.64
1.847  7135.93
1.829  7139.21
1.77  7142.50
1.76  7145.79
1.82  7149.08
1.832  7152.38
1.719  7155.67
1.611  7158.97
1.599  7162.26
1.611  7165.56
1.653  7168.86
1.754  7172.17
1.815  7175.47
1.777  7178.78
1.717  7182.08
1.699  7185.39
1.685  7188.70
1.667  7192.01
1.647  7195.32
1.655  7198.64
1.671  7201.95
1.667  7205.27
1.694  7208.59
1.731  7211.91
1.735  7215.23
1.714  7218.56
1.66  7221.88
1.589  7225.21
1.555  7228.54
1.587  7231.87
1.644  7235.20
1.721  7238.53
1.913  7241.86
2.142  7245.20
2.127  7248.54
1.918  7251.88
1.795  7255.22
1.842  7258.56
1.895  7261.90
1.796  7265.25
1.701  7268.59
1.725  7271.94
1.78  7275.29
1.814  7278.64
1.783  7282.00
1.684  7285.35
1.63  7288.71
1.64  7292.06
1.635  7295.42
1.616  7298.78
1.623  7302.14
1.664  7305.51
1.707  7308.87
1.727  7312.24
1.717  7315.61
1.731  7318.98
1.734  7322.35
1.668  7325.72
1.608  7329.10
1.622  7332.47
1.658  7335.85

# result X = 0.08 mag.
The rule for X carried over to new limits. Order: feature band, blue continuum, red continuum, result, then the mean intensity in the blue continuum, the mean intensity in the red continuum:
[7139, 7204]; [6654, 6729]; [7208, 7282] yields 0.066 mag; 2.09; 1.78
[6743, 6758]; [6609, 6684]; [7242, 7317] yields 0.015 mag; 1.87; 1.77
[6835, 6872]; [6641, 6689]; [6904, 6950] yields -0.034 mag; 1.91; 1.77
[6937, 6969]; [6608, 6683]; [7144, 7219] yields -0.040 mag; 1.87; 1.71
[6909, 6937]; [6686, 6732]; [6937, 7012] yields 0.094 mag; 2.23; 1.85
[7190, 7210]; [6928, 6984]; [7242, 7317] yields 0.079 mag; 1.85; 1.77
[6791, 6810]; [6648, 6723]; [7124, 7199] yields 0.133 mag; 2.04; 1.72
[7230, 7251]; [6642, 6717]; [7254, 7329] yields -0.069 mag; 1.98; 1.72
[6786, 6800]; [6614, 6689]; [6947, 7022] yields 0.058 mag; 1.89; 1.85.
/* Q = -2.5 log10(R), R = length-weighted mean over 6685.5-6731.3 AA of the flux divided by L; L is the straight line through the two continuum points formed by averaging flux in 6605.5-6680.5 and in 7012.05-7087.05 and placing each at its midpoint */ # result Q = -0.20 mag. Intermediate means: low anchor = 1.86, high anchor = 1.76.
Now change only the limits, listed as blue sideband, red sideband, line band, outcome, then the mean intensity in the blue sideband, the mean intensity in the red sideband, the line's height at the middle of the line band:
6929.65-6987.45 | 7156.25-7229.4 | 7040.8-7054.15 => 0.01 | 1.85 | 1.68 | 1.79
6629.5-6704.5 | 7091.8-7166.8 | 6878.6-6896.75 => 0.04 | 1.88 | 1.75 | 1.82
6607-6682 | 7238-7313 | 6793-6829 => 0.03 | 1.87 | 1.78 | 1.84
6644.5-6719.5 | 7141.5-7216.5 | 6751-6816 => 0.07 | 2.01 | 1.71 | 1.95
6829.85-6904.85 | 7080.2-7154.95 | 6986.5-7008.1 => -0.02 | 1.83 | 1.77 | 1.8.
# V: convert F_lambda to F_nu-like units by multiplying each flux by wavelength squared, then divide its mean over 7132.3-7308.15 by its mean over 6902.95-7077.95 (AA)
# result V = 1.03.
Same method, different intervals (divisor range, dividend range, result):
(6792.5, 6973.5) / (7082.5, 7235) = 1.02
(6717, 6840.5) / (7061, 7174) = 0.99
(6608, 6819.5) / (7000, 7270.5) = 1.02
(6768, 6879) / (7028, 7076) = 1.02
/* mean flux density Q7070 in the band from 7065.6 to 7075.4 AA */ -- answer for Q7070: 1.73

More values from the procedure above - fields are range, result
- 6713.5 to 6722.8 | 2.77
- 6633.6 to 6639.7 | 1.8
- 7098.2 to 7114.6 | 1.83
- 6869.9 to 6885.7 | 1.78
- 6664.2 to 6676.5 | 1.94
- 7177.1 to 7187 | 1.73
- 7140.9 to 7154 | 1.79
